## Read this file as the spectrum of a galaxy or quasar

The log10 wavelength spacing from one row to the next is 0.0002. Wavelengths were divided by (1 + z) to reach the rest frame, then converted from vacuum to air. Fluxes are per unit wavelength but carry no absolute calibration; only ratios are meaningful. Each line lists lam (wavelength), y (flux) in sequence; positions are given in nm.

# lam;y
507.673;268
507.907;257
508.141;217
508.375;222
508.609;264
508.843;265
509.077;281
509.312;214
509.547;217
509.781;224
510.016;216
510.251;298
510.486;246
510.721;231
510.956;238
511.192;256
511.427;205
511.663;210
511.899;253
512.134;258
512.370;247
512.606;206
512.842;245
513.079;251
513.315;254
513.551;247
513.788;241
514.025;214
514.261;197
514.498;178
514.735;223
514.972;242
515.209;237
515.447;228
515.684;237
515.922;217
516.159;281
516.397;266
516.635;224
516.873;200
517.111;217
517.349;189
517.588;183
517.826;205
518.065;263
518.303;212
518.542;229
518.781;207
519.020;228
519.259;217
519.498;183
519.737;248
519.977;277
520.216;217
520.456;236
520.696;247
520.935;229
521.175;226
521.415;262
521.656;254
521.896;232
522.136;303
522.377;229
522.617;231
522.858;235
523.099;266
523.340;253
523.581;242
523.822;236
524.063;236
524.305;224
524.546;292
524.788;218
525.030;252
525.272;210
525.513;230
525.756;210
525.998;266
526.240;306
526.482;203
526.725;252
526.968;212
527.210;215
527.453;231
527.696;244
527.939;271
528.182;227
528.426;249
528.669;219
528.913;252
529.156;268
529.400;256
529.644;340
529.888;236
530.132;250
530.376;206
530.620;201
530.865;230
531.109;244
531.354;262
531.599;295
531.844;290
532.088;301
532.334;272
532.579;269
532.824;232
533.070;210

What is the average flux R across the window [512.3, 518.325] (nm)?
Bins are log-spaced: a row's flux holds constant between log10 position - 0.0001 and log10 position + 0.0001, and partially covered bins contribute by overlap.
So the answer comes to 227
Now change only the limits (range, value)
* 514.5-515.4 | 226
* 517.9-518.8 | 229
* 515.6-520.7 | 226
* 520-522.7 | 244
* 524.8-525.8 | 226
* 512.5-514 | 239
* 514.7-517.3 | 233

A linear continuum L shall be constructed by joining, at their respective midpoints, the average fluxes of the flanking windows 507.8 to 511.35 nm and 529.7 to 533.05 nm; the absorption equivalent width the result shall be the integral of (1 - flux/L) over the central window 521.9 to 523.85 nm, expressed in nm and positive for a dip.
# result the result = 0.00 nm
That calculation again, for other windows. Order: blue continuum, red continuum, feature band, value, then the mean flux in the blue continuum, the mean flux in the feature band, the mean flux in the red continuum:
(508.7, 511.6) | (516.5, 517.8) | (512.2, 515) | -0.081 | 241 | 229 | 204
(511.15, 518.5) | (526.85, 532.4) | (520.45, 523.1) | -0.072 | 228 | 245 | 251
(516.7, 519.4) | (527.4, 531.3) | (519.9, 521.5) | -0.141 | 214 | 241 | 246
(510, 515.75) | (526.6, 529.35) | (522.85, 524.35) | -0.028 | 235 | 243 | 240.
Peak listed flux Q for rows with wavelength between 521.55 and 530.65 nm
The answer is 340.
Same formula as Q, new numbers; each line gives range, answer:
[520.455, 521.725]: 262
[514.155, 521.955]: 281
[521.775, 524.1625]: 303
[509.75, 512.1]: 298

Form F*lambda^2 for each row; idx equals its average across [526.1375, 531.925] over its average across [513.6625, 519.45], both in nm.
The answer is 1.17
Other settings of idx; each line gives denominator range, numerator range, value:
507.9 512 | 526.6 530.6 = 1.10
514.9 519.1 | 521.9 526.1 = 1.11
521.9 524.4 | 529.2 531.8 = 1.06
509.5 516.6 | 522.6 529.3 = 1.08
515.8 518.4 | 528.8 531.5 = 1.18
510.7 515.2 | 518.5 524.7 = 1.07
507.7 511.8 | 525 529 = 1.06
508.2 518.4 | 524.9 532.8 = 1.14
